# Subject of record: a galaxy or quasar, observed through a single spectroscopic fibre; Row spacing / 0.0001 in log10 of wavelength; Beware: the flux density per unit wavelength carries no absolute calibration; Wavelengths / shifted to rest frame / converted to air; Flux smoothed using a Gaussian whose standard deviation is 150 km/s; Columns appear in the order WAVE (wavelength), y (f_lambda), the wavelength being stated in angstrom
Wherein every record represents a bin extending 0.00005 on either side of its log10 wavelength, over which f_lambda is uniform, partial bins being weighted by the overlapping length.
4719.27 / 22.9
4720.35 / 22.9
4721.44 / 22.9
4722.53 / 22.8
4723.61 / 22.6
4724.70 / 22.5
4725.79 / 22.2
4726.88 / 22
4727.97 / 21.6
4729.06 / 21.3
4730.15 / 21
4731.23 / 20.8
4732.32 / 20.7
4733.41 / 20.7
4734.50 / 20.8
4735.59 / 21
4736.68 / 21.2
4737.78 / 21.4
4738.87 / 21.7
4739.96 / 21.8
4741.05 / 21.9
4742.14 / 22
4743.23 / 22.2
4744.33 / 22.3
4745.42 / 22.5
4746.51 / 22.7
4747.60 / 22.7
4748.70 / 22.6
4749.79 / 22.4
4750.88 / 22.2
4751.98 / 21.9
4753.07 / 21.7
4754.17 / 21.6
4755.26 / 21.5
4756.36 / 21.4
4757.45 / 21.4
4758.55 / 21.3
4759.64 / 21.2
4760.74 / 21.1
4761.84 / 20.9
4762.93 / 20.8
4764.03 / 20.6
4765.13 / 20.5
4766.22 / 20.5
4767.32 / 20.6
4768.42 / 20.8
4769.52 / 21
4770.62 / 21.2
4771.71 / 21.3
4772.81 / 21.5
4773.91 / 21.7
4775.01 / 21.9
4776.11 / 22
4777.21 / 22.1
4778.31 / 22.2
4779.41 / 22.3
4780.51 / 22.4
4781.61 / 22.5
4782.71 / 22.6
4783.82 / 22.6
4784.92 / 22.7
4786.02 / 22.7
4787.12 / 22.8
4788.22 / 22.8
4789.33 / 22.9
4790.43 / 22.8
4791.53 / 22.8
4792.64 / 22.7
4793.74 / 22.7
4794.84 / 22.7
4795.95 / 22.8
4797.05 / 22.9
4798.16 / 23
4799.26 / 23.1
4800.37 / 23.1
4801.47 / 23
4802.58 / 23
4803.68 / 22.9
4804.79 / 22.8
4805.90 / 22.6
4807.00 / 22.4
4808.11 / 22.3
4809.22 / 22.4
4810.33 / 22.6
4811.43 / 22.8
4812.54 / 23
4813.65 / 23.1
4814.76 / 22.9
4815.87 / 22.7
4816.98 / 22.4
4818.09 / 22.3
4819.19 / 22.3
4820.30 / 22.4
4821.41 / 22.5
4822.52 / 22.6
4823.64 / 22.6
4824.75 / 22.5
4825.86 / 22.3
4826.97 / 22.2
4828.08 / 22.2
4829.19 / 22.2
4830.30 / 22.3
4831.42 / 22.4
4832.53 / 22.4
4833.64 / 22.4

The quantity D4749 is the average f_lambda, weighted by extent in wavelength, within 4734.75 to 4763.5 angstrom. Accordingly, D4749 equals 21.7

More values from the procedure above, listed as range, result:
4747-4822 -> 22.2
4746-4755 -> 22.2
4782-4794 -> 22.7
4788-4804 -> 22.9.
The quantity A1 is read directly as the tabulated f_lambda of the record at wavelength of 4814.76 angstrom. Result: 22.9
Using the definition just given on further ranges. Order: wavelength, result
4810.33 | 22.6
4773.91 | 21.7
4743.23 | 22.2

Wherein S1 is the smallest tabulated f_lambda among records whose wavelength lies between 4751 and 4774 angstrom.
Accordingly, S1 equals 20.5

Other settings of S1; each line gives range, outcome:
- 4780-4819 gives 22.3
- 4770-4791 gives 21.2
